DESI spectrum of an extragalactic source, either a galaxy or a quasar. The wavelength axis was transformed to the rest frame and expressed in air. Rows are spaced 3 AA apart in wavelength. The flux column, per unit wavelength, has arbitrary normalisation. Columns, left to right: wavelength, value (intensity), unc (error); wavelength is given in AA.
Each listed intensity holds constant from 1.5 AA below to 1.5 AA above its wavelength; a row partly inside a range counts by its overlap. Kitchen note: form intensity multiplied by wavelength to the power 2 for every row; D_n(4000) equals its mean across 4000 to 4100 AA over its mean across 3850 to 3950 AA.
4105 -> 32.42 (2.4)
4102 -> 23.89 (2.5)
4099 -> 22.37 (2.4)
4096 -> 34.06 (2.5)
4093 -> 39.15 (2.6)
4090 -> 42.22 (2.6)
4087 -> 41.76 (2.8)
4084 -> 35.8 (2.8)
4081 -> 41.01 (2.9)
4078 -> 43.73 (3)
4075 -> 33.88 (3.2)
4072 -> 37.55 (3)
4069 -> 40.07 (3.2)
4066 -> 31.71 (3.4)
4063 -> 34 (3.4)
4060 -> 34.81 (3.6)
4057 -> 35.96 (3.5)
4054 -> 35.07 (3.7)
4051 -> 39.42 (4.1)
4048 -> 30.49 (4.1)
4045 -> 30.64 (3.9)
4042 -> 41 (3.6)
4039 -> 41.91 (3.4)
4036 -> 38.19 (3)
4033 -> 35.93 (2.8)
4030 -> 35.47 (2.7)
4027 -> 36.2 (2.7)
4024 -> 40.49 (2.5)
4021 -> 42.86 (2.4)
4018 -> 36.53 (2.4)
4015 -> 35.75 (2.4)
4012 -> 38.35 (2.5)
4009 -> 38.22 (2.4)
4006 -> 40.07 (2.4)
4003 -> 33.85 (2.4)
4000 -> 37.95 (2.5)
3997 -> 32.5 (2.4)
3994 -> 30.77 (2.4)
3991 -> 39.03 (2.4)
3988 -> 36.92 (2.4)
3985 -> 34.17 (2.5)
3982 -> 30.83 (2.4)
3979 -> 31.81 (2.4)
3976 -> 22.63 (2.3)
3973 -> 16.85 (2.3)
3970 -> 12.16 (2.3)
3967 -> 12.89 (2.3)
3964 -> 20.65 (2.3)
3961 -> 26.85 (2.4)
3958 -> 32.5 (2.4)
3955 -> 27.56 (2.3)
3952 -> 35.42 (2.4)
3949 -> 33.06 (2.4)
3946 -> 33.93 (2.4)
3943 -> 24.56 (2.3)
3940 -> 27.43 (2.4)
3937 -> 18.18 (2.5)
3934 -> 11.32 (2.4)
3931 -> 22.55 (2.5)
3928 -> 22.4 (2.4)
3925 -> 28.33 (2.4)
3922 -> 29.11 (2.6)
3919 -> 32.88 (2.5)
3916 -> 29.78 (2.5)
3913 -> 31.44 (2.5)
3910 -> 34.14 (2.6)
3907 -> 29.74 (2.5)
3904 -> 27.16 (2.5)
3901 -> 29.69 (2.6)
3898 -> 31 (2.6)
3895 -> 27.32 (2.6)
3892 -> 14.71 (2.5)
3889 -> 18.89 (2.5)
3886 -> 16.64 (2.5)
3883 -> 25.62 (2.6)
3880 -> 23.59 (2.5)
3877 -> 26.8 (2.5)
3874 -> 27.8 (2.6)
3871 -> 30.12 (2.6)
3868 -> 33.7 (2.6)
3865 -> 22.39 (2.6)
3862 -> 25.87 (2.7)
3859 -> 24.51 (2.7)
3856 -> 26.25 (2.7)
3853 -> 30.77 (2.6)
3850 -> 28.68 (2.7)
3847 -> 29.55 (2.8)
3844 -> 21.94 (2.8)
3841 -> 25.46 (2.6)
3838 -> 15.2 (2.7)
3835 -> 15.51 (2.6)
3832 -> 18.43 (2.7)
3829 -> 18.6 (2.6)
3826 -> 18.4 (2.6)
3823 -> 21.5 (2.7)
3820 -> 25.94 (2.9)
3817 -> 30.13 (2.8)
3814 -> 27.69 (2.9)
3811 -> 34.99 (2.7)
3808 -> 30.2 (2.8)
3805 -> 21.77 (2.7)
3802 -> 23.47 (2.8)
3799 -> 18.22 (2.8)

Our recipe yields 1.51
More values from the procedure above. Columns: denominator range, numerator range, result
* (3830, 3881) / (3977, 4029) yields 1.55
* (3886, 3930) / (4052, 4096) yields 1.50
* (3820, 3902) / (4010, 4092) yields 1.71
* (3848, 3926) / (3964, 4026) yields 1.24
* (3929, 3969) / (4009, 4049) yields 1.56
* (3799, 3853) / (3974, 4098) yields 1.68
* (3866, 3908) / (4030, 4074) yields 1.52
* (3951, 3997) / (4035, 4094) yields 1.42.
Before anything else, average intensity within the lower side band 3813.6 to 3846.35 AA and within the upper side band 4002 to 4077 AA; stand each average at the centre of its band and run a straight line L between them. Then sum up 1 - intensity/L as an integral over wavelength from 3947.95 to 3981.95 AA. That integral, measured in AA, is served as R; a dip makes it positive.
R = 7.0 AA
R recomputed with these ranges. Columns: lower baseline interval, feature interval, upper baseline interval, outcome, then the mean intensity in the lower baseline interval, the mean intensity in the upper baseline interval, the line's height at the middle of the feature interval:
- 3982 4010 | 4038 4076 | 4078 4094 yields 2.9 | 35.6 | 40.4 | 38.8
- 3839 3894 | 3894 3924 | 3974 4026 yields -2.0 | 25.1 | 35.3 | 28.3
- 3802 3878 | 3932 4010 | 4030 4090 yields 9.6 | 25.2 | 37.1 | 32.3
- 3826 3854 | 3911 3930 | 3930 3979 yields -4.5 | 22.3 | 23.9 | 23.4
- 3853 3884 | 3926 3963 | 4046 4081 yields 5.2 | 26.9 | 36.2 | 30.5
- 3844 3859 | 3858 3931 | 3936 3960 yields 4.3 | 27.7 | 29.3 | 28.4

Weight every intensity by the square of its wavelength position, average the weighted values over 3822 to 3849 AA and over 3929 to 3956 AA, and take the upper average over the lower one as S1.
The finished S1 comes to 1.33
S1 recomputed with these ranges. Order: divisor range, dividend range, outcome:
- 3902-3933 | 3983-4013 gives 1.32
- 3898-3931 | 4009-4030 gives 1.38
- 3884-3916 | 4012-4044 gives 1.56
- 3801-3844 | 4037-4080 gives 1.77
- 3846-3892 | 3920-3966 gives 1.06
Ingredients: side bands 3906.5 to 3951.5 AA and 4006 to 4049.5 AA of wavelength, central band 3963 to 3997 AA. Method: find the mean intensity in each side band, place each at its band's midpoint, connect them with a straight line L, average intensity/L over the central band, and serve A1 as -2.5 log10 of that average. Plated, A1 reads 0.23 mag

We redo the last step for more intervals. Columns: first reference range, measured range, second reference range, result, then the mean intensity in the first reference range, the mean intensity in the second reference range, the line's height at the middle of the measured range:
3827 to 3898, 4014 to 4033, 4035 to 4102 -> -0.13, 24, 36.3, 33.6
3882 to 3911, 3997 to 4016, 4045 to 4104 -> -0.17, 25.3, 35.5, 31.6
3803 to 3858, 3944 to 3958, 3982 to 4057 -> 0.00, 24.5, 36.6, 32.2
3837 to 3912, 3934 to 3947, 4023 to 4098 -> 0.24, 26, 37.1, 29.9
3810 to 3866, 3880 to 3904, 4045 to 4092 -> 0.15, 24.2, 37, 27.2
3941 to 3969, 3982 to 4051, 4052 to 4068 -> -0.16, 27.2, 34.6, 31.6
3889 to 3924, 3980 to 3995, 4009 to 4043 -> 0.02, 28.4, 38.4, 35.2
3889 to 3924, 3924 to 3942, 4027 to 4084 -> 0.35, 28.4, 36.7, 29.9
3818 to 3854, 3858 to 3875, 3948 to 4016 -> -0.14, 22.5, 30.4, 24.1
